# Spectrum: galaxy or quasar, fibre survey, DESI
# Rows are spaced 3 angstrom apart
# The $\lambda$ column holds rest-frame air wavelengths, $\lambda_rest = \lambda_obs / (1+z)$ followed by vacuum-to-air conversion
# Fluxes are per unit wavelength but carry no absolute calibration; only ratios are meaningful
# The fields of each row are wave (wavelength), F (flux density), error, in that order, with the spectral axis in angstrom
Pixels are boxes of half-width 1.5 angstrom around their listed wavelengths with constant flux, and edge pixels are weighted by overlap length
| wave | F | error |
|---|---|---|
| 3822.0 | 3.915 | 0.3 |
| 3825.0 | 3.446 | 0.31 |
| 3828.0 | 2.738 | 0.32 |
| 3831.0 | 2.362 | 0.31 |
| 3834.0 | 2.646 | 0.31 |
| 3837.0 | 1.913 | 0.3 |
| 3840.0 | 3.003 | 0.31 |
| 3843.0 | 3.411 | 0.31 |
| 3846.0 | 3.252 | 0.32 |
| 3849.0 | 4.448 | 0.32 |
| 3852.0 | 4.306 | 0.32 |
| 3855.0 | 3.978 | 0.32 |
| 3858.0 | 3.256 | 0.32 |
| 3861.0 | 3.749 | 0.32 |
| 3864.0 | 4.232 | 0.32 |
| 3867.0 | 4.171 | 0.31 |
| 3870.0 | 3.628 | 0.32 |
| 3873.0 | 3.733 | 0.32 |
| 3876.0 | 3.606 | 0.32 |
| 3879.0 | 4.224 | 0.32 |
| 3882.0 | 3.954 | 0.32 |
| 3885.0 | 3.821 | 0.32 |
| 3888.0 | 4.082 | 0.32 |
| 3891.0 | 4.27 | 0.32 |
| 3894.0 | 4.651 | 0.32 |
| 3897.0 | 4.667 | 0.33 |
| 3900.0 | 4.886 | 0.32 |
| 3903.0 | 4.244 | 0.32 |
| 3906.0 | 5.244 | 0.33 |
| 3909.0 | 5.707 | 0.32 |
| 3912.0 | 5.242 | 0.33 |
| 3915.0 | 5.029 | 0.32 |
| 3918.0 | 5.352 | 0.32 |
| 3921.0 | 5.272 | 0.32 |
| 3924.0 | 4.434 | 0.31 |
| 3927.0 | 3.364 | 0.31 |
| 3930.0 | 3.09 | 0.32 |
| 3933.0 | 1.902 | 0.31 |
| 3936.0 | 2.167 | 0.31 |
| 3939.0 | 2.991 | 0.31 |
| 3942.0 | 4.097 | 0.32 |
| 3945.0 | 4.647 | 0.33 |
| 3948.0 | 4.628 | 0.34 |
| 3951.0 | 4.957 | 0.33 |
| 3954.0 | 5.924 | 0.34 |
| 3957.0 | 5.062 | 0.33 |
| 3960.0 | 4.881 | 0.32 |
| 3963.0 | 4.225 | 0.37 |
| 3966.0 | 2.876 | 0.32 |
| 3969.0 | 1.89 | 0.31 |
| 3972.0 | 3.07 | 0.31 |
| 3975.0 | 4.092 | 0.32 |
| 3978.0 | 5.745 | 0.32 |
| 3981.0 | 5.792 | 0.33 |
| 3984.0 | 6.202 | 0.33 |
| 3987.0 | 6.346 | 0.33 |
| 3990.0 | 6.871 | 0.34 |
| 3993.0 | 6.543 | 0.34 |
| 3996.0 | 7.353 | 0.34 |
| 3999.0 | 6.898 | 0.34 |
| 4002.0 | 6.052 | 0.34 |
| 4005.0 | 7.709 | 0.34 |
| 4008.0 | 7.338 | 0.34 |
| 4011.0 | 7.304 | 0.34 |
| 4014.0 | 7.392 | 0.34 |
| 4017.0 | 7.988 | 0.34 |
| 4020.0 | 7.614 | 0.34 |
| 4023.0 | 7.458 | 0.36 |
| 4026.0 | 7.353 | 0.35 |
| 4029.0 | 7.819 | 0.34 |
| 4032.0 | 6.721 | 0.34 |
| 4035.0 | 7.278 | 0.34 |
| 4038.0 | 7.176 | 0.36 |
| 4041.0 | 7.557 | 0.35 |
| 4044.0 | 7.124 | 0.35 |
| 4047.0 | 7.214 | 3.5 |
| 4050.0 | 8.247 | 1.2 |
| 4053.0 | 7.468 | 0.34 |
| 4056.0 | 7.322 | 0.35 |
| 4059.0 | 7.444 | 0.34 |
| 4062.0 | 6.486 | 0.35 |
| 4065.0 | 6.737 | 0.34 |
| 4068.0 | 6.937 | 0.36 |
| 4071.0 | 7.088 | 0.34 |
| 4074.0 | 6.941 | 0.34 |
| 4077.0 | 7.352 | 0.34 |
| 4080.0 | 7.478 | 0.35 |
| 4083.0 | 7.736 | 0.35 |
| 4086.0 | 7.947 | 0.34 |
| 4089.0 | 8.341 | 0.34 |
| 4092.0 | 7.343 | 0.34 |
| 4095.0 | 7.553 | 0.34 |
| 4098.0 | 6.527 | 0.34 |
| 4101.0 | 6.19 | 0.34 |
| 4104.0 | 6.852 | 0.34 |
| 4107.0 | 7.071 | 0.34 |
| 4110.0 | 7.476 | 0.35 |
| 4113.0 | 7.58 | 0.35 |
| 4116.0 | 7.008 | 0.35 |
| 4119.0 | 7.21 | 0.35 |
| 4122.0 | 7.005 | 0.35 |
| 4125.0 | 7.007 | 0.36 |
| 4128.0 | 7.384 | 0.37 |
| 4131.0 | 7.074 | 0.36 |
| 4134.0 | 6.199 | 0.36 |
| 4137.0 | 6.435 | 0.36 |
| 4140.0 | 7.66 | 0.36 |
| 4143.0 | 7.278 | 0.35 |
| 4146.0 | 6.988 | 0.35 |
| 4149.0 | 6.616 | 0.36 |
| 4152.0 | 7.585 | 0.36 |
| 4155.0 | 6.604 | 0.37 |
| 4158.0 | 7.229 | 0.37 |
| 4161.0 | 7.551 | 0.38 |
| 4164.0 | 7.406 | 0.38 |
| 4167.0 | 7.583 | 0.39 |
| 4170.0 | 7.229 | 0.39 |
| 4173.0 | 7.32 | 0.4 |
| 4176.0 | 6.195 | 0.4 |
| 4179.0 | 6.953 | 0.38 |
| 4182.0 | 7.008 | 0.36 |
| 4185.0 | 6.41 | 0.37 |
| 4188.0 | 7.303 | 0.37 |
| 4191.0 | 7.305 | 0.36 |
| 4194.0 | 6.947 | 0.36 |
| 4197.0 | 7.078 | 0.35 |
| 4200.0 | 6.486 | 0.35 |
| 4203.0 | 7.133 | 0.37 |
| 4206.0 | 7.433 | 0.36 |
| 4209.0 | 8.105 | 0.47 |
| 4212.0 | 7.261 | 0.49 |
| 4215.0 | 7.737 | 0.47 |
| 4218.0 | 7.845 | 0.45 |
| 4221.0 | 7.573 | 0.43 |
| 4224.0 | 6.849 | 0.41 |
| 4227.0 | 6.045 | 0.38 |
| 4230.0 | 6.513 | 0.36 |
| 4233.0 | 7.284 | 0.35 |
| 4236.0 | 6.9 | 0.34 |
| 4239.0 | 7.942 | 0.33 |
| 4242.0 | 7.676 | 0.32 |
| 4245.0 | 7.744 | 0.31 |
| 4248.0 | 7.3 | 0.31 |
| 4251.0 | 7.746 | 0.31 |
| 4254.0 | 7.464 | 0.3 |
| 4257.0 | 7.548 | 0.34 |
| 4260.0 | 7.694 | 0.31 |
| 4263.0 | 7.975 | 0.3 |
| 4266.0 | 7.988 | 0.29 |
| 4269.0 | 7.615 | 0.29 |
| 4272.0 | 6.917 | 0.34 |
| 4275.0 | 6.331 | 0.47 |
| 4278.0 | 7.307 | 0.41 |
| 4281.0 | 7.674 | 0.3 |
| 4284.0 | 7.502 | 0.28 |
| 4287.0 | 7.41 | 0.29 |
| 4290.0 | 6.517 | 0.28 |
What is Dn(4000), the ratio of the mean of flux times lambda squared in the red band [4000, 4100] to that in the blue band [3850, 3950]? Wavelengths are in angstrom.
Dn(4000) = 1.9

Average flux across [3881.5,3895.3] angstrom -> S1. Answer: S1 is 4.16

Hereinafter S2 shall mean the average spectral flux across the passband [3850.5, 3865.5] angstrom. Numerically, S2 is 3.9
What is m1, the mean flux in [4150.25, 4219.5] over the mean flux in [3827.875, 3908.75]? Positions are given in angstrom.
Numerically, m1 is 1.9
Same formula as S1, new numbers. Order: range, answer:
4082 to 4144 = 7.18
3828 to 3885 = 3.53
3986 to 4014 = 6.97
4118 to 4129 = 7.14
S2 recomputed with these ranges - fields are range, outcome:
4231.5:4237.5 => 7.09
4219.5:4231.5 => 6.75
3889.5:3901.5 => 4.62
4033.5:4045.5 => 7.28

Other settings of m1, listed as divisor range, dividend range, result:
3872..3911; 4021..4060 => 1.68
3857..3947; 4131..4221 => 1.73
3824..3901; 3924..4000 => 1.24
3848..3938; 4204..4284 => 1.78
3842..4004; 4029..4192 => 1.59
